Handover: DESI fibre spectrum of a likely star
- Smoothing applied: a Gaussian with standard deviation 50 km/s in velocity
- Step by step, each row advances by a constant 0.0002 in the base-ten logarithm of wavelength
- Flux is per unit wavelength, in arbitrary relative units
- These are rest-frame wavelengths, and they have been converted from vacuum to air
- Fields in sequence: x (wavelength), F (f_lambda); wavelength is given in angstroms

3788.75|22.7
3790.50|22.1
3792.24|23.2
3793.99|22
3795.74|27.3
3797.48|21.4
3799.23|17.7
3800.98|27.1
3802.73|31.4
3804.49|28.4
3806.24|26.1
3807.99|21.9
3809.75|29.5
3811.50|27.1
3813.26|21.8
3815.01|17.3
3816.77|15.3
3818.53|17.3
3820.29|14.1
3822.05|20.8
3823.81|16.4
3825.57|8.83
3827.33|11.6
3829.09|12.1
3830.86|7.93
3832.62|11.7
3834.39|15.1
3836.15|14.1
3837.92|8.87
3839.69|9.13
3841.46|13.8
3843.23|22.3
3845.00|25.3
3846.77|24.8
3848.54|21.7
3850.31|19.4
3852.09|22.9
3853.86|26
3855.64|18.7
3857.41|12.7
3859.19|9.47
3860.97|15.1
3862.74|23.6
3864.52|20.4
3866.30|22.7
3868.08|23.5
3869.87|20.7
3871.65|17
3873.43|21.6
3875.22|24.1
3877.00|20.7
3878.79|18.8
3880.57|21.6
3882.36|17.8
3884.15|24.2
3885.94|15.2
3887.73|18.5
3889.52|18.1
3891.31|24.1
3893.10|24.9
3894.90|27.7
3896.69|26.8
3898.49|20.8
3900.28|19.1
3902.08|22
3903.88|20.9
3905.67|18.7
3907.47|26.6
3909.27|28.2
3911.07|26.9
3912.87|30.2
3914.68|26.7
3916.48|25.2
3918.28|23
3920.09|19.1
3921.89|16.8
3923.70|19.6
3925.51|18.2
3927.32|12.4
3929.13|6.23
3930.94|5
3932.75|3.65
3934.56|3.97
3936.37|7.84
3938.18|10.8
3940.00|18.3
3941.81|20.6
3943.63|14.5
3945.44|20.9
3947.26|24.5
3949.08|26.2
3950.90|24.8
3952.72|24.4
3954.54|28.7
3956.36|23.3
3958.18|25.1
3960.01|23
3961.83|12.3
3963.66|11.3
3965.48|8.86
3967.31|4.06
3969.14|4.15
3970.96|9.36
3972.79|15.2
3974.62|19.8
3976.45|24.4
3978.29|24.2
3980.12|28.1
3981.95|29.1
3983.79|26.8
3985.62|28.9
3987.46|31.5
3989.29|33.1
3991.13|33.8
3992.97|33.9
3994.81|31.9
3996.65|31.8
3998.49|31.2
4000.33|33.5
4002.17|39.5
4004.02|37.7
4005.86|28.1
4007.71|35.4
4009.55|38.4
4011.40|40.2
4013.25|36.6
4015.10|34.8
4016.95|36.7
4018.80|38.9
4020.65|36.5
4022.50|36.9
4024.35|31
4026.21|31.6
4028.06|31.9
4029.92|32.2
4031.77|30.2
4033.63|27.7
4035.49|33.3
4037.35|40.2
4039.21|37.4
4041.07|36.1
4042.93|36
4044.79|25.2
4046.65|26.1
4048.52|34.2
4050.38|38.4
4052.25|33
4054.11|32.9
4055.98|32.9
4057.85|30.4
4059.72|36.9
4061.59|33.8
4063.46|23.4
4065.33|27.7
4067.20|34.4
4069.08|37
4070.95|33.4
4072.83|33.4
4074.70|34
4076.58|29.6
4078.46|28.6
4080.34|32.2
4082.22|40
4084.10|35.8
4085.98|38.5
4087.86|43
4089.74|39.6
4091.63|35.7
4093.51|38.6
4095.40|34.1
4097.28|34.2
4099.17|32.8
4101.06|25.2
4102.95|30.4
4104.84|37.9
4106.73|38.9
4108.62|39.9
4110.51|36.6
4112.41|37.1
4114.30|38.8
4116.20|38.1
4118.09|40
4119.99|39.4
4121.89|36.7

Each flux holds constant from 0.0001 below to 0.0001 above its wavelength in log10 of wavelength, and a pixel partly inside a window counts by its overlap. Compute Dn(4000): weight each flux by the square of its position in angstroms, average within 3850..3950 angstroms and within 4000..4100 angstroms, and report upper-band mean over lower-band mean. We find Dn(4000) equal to 1.90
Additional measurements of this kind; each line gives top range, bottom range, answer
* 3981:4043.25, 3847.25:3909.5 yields 1.73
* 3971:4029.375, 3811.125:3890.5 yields 1.90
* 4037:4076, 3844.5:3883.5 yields 1.79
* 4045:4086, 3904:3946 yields 2.01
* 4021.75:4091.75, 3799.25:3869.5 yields 1.99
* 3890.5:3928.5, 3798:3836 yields 1.26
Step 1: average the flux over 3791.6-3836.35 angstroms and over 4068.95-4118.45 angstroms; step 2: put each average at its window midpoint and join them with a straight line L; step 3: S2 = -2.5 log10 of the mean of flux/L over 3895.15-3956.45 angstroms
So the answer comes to 0.302 mag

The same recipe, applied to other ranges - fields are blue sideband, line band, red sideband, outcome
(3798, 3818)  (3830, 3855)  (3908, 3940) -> 0.23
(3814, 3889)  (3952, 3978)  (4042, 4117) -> 0.47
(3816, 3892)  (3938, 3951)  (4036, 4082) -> 0.21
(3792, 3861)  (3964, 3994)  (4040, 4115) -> 0.28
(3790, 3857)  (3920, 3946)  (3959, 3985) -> 0.36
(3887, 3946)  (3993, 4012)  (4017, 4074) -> -0.21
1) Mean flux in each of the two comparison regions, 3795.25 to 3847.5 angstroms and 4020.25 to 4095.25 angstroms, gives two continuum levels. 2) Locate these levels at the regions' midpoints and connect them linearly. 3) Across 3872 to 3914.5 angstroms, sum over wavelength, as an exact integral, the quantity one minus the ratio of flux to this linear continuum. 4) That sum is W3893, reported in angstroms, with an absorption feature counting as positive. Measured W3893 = 1.6 angstroms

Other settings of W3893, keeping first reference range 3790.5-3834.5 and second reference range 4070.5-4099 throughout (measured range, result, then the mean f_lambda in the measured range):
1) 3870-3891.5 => 3.3 angstroms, 20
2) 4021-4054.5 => -0.4 angstroms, 33.1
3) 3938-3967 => 8.4 angstroms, 19.7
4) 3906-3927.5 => 2.3 angstroms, 23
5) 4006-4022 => -2.8 angstroms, 36.7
